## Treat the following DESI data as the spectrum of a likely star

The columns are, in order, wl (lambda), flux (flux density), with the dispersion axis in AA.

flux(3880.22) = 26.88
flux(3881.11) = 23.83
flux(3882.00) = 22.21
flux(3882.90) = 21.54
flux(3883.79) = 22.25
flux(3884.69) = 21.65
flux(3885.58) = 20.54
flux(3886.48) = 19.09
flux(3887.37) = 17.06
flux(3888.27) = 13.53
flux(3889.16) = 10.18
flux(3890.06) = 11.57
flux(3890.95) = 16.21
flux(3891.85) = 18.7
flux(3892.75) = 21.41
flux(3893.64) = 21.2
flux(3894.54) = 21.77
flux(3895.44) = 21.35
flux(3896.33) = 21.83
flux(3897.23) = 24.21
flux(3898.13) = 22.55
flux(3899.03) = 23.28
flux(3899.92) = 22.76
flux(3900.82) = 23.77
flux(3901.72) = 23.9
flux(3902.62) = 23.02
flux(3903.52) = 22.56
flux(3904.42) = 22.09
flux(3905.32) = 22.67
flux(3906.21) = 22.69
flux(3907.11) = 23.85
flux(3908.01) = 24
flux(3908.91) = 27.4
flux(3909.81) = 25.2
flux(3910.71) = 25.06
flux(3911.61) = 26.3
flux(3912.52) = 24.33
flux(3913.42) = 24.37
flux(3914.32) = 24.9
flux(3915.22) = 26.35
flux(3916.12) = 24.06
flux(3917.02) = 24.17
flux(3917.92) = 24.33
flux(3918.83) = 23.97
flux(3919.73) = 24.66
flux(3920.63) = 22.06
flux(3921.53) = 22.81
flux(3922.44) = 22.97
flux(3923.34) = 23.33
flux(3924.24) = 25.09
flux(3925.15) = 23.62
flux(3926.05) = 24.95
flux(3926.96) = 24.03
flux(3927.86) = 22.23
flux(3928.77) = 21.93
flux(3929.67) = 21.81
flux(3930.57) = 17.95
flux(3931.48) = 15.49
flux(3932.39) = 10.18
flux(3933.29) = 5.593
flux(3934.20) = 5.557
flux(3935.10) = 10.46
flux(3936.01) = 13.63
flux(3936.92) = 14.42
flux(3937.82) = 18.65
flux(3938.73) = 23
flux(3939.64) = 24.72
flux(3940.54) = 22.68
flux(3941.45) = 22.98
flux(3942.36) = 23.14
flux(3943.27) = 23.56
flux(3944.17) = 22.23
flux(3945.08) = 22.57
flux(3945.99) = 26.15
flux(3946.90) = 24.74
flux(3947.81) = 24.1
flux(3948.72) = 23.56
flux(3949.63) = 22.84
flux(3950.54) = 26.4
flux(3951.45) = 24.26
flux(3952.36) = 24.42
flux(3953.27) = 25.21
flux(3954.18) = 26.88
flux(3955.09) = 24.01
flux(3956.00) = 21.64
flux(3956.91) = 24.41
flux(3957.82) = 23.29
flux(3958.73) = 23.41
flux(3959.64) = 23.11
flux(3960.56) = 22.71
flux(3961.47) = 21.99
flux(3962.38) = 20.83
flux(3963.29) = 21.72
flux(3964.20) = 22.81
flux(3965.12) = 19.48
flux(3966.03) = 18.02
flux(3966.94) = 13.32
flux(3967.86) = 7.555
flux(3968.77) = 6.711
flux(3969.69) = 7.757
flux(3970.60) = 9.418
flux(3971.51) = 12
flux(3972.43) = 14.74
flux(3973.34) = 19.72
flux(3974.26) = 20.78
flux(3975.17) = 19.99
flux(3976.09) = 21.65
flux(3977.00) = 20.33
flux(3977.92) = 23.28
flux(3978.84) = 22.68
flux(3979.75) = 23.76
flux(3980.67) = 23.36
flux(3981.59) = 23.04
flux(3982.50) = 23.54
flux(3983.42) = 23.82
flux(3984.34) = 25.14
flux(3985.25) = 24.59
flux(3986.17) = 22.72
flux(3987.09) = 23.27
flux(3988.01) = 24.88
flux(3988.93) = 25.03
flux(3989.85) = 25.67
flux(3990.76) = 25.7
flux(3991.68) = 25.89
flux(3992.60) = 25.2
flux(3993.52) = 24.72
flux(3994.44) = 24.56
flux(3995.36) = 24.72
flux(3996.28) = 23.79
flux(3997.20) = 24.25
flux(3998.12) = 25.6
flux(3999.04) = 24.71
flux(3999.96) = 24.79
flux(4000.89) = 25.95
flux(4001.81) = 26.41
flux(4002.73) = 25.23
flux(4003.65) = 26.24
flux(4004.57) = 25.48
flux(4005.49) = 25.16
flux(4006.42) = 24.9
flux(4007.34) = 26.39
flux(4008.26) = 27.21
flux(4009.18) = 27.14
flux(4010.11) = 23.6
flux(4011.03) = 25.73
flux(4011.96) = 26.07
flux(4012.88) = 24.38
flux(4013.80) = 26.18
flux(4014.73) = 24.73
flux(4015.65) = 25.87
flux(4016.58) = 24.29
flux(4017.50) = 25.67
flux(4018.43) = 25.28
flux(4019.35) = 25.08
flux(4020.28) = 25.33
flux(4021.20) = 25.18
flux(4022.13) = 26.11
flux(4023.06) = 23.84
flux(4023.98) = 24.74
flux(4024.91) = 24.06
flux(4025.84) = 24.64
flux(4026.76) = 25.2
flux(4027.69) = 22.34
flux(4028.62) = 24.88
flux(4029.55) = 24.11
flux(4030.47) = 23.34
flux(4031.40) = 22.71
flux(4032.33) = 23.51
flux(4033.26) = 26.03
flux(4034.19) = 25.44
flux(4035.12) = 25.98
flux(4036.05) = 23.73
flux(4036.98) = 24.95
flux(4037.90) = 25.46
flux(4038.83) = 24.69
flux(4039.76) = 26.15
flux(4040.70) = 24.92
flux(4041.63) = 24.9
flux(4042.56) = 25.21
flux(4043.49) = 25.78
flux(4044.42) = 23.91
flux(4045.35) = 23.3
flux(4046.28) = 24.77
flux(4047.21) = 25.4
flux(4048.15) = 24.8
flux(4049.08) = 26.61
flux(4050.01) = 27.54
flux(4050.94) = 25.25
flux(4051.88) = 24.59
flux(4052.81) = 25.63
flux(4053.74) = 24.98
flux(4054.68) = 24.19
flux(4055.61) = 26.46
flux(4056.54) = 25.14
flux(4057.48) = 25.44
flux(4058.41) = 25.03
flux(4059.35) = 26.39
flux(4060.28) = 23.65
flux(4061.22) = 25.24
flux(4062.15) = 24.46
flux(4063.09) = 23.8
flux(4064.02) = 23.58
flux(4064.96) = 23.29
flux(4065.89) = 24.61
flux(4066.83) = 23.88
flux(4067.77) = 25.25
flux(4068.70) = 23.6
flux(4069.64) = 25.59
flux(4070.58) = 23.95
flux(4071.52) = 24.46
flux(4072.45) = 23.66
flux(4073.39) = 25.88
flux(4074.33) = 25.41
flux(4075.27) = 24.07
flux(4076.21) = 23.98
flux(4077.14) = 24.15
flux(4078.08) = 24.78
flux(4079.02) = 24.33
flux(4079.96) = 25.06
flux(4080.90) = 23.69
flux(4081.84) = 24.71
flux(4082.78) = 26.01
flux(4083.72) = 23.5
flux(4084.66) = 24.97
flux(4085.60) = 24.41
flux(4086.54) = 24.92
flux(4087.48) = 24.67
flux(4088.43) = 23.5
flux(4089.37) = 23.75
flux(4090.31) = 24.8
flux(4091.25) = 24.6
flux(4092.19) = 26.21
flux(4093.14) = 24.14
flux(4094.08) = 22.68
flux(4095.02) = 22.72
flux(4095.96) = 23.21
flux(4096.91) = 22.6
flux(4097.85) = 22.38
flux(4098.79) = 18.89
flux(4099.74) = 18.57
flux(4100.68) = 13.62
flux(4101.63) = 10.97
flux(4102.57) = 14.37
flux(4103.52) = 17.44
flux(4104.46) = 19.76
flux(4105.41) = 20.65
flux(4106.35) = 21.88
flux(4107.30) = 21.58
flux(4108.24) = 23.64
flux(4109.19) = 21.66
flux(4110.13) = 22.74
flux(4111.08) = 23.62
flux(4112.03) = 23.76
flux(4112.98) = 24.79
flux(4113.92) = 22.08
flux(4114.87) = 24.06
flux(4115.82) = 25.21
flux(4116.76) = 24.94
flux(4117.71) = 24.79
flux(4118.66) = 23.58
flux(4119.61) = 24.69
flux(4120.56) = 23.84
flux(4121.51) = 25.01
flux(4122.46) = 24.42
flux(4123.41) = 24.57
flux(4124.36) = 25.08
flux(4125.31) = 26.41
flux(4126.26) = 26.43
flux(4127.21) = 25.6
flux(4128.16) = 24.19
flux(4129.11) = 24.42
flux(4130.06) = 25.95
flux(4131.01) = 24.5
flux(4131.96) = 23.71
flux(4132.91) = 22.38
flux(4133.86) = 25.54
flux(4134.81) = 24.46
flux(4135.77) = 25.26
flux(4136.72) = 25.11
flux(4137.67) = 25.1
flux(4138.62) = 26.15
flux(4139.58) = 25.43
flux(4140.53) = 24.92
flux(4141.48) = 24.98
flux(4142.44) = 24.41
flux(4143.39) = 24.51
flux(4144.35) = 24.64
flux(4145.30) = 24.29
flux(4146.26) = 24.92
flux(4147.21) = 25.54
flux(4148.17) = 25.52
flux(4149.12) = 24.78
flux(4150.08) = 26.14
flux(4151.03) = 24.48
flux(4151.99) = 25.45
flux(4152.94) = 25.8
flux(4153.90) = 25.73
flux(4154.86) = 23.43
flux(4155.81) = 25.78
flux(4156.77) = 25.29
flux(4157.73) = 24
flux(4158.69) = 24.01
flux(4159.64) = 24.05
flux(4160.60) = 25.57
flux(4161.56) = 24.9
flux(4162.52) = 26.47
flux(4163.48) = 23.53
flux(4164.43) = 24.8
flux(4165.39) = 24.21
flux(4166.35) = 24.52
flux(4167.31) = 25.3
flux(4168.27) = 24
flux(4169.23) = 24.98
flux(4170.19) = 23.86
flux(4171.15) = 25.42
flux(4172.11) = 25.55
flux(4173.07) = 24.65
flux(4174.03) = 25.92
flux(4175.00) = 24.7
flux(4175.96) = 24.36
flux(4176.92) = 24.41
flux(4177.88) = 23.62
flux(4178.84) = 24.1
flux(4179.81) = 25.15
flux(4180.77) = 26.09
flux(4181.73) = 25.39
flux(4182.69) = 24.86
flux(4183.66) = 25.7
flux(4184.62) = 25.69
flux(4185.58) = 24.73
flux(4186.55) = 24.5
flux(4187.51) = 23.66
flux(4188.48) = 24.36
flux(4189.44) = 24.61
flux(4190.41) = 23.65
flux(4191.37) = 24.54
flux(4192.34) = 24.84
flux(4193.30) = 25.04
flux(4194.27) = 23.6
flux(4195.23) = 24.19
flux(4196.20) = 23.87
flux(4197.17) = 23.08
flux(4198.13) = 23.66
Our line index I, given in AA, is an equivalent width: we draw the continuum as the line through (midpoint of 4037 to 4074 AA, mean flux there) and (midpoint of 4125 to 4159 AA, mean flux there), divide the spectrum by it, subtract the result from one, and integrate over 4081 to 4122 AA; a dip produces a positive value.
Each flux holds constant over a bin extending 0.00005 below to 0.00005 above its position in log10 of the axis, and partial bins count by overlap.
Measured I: 3.9 AA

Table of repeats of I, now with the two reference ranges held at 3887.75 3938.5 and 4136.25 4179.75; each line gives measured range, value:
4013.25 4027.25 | -1.5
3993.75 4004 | -1.3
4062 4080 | -0.7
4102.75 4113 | 1.0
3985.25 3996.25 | -1.3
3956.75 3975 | 3.5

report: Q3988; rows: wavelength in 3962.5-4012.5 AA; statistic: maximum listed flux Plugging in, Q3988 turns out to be 27.21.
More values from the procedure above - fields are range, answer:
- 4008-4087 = 27.54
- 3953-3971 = 26.88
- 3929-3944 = 24.72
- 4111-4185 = 26.47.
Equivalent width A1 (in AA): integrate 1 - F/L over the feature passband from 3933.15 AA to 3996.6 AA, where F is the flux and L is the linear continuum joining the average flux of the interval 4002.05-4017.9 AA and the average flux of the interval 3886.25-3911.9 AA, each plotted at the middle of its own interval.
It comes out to 7.3 AA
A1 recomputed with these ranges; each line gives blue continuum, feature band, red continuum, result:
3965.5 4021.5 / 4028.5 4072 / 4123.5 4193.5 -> -2.5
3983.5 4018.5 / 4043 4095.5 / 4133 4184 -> 0.8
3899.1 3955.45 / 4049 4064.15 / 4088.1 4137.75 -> -1.6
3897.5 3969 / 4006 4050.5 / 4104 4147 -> -4.0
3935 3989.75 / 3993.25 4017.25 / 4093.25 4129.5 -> -4.3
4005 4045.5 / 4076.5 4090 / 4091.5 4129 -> -0.7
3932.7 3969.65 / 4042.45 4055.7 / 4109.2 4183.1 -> -1.6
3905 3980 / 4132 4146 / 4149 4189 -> -0.2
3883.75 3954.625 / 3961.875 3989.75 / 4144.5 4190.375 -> 3.4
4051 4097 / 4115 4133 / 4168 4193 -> -0.1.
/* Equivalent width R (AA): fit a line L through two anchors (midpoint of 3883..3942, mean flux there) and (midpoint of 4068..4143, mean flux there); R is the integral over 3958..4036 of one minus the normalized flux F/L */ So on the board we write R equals -3.0 AA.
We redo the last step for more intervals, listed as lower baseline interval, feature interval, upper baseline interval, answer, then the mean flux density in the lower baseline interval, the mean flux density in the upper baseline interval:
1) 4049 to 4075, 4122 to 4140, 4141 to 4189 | -0.1 AA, 24.9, 24.9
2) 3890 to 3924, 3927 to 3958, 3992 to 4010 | 4.2 AA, 23.1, 25.4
